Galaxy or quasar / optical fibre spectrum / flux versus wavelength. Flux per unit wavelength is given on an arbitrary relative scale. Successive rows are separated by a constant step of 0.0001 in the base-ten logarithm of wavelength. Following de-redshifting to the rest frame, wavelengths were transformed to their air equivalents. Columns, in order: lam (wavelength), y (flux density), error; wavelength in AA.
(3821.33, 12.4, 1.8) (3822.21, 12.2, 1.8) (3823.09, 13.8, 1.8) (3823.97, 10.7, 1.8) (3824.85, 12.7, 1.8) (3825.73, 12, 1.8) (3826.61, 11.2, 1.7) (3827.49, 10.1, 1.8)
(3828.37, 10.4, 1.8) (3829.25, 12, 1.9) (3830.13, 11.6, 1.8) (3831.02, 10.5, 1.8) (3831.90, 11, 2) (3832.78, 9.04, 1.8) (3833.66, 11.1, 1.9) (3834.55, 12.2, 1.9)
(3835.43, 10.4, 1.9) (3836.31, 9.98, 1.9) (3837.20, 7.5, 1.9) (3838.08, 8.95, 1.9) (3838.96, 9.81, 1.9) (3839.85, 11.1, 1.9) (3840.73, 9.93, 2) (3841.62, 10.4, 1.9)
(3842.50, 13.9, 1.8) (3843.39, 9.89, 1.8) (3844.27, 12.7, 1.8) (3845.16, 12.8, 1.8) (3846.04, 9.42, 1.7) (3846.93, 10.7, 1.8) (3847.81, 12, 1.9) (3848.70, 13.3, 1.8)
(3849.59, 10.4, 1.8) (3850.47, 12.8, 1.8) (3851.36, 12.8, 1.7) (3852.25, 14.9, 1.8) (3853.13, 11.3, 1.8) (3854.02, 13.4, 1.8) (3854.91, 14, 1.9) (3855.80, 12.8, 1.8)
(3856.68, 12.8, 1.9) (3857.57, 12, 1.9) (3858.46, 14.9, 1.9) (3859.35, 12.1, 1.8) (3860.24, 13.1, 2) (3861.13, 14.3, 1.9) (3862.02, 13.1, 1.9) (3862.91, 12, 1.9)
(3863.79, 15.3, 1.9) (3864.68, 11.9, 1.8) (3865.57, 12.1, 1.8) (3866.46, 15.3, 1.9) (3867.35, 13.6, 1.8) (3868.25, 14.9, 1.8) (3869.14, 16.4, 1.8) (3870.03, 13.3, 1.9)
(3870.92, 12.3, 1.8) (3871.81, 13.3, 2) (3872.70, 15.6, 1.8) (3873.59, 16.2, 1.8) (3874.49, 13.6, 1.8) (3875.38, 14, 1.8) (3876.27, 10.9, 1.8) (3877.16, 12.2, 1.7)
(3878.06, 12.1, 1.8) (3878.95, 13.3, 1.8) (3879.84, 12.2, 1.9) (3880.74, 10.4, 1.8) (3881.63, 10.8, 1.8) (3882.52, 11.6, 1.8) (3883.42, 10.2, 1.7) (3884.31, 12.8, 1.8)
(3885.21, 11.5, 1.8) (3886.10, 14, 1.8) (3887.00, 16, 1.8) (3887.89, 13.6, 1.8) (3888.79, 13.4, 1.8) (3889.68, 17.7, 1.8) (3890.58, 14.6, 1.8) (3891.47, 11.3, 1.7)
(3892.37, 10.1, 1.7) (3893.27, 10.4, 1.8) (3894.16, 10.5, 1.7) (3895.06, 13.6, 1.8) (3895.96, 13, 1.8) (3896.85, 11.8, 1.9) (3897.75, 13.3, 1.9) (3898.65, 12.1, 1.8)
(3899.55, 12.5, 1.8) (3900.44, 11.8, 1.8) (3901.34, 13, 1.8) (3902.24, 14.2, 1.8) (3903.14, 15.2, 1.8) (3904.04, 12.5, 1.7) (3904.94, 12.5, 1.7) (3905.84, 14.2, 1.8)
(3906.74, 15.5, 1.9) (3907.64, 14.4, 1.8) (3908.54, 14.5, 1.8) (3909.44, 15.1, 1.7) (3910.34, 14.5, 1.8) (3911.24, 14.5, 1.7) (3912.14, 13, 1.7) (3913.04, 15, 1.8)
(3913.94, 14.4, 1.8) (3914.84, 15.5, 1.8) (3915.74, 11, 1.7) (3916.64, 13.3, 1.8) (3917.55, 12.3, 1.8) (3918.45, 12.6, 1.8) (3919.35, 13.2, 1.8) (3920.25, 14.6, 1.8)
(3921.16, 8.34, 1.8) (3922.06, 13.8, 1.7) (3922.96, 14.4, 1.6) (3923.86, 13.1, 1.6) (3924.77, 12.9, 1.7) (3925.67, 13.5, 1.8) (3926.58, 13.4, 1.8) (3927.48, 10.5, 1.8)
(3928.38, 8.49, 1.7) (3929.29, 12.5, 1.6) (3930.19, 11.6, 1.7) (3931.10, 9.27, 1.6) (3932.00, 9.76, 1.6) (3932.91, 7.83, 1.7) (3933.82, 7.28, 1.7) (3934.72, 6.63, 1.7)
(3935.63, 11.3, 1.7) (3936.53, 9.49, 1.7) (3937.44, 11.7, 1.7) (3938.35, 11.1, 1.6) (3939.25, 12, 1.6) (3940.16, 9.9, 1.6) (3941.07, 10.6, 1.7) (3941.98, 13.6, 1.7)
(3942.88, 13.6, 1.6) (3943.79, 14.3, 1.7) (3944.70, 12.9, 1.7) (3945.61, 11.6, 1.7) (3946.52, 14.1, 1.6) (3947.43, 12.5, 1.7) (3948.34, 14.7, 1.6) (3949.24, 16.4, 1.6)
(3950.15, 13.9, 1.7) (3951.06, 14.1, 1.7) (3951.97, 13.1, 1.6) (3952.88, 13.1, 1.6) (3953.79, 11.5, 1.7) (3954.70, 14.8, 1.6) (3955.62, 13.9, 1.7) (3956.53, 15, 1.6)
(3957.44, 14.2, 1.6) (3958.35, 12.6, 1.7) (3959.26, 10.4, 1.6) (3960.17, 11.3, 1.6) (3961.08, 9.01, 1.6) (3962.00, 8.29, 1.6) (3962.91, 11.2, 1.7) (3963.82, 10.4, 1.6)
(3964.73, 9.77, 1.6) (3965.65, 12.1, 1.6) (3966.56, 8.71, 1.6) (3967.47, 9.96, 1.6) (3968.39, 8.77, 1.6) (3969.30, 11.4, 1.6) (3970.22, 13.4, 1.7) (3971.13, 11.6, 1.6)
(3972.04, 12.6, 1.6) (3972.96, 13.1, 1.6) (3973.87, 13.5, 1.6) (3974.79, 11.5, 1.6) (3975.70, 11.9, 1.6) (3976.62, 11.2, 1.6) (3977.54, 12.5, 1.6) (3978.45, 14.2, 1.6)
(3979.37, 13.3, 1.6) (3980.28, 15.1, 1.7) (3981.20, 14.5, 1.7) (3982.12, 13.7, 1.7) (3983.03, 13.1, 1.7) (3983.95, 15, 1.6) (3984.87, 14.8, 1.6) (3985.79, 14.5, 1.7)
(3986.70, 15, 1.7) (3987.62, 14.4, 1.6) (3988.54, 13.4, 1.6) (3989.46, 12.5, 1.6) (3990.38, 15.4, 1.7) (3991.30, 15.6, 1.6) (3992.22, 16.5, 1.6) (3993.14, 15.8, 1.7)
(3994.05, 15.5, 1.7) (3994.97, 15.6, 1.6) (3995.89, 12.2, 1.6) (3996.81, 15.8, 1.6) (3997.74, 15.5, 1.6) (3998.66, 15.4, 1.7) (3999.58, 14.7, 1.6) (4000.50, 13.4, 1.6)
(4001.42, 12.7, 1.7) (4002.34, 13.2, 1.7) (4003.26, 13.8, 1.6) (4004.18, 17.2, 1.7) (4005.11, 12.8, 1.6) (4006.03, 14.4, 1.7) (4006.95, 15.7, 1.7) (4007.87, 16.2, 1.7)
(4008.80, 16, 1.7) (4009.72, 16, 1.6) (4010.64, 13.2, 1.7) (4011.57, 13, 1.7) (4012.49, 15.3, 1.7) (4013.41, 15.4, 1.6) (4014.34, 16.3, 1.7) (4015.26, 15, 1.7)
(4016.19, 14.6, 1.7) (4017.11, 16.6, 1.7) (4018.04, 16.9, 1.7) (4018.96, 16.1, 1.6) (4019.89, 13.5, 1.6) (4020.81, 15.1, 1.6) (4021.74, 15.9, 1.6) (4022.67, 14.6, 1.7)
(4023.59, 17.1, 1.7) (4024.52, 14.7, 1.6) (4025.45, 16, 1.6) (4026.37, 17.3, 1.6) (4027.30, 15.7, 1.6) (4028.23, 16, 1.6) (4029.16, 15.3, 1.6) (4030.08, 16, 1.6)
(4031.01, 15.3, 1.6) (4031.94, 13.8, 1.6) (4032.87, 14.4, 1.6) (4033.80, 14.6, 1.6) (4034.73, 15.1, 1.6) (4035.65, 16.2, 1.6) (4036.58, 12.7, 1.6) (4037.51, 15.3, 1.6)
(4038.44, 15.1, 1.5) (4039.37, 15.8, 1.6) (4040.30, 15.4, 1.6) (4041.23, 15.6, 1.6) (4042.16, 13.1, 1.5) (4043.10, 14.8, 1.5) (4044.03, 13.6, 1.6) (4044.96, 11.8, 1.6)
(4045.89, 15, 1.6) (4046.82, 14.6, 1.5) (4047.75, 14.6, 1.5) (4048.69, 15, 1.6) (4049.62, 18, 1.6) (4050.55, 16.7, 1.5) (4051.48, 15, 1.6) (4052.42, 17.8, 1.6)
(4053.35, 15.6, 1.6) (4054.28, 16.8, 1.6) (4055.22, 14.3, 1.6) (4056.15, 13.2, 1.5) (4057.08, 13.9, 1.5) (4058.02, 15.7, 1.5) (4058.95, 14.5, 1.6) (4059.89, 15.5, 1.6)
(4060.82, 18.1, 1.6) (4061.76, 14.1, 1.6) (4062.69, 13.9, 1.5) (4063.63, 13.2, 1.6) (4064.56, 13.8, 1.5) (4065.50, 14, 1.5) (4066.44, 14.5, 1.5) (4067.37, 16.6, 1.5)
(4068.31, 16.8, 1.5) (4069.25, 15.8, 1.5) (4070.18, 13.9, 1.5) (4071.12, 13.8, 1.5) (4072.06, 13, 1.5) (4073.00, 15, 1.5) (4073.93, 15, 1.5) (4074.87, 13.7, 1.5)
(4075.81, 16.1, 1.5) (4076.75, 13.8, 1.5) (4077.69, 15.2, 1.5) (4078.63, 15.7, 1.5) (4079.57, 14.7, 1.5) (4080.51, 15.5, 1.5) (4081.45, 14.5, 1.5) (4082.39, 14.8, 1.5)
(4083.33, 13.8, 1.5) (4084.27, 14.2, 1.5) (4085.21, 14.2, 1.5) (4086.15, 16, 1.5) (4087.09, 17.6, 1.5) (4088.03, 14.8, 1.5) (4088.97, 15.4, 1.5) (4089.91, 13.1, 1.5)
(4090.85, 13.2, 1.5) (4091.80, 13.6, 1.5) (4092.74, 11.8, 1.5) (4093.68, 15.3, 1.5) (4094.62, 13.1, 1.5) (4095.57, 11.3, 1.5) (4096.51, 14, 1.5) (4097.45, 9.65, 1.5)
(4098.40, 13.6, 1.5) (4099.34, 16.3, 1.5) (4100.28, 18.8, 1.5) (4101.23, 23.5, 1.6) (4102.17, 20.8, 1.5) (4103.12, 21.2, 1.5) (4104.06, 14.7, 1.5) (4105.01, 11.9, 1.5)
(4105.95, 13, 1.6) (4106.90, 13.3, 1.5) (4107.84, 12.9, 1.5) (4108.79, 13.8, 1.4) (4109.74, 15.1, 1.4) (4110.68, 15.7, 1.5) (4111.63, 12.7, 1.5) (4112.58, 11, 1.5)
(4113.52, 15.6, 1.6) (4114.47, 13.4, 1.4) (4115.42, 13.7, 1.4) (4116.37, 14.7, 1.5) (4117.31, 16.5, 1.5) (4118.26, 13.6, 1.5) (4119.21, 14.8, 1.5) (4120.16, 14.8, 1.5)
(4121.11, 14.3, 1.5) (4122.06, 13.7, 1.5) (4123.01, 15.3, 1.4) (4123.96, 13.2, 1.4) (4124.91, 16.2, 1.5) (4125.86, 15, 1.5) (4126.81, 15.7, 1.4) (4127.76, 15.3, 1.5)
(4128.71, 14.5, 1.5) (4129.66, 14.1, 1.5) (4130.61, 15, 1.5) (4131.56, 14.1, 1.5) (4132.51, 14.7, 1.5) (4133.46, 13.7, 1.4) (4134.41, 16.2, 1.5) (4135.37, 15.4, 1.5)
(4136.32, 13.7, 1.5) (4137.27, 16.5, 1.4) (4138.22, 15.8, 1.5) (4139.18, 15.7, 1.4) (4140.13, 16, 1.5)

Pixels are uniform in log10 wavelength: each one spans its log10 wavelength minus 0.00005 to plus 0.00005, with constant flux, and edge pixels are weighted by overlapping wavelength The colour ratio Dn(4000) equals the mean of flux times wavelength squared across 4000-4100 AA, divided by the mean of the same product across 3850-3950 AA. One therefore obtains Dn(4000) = 1.25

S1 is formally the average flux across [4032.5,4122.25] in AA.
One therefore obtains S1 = 14.8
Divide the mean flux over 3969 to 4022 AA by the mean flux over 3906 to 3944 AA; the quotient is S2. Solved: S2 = 1.2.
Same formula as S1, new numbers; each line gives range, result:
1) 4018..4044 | 15.2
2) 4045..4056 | 15.5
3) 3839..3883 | 12.7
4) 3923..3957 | 12.1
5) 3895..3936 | 12.5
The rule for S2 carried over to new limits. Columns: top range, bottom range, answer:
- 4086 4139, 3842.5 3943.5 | 1.17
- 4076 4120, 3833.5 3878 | 1.18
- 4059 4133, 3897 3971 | 1.20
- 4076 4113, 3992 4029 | 0.97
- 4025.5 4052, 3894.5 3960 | 1.19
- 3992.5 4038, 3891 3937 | 1.22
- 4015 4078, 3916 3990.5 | 1.23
